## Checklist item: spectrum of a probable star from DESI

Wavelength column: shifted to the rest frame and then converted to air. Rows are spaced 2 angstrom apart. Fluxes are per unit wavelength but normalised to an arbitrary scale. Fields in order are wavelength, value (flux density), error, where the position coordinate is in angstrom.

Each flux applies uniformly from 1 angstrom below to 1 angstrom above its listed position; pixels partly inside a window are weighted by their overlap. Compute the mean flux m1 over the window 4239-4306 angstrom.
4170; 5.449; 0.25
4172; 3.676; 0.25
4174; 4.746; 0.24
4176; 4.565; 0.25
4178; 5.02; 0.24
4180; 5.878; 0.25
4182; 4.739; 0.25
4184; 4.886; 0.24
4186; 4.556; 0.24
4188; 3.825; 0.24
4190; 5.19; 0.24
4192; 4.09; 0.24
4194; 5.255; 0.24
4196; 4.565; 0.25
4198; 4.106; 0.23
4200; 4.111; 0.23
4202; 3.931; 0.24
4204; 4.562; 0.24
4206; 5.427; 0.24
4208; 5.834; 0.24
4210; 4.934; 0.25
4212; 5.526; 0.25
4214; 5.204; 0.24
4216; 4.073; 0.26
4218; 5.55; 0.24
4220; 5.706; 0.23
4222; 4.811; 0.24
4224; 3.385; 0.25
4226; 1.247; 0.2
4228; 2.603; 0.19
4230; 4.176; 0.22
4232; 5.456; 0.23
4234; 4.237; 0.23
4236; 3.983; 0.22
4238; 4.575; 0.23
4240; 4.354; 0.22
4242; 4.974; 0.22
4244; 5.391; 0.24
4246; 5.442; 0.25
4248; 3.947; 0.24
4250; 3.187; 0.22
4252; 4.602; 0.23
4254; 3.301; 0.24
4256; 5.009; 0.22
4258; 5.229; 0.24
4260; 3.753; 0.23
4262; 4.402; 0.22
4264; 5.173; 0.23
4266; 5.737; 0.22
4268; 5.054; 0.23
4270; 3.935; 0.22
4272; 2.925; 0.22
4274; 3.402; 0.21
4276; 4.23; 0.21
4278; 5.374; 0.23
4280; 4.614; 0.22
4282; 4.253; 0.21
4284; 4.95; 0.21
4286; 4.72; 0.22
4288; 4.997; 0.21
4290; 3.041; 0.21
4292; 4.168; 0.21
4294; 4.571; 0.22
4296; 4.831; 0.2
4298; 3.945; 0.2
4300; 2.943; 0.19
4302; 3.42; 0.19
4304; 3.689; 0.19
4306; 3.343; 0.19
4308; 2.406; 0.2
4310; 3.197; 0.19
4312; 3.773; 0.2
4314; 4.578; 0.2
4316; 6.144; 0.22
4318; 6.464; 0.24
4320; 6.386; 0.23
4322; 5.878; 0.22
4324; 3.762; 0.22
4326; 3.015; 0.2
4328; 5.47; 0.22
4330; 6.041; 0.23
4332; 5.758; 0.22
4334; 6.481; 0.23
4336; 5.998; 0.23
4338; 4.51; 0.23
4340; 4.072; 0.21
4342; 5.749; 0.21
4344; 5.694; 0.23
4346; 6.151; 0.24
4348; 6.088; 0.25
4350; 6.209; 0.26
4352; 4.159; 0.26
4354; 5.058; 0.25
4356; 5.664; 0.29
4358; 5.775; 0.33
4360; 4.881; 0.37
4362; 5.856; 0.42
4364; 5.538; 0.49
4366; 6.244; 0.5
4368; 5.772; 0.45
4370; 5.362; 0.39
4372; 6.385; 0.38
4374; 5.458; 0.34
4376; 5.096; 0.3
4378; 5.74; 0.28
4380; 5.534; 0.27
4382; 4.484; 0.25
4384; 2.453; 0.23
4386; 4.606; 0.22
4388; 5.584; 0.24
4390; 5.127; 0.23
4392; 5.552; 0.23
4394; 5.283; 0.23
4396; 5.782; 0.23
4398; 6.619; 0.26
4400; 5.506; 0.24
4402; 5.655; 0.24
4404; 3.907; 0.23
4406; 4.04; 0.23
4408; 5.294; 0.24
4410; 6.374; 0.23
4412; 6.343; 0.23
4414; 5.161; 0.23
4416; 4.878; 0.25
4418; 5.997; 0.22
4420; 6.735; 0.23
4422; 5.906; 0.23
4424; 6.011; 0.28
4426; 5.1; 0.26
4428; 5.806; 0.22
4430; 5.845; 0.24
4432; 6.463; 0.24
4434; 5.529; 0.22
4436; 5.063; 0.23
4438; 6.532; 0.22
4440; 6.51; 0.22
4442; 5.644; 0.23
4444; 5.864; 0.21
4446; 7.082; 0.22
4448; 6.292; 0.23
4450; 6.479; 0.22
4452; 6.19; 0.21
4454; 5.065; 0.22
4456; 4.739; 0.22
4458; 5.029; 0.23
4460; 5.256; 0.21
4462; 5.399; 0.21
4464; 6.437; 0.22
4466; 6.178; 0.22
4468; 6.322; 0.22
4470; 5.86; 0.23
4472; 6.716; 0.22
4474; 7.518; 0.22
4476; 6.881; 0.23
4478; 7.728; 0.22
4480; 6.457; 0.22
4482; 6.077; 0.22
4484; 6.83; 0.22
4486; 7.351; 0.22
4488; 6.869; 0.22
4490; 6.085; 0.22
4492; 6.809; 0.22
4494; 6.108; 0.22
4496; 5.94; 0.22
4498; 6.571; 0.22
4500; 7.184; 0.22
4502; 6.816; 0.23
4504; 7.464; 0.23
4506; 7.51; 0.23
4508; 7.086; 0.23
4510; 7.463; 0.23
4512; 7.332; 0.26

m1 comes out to 4.34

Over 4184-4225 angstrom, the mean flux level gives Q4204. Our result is 4.74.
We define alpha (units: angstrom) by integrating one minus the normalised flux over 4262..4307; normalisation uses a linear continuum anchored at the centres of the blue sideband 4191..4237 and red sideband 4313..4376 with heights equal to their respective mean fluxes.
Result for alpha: 6.9 angstrom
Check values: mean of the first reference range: 4.47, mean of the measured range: 4.25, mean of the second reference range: 5.5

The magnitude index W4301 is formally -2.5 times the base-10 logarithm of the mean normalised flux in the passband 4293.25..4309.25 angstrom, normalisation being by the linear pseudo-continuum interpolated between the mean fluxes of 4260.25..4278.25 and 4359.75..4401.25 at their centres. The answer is 0.28 mag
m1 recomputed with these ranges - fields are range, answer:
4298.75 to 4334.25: 4.55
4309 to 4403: 5.33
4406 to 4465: 5.8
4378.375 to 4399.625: 5.13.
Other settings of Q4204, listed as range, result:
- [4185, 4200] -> 4.49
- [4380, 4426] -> 5.33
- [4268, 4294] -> 4.26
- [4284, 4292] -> 4.33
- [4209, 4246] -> 4.48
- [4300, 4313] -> 3.28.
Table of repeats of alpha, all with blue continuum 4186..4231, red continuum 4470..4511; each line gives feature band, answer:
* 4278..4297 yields 2.3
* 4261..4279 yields 1.8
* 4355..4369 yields 0.2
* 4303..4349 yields 4.1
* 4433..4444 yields 0.9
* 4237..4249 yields -0.1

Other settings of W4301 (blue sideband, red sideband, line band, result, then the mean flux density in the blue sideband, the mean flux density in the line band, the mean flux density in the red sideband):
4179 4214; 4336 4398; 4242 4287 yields 0.12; 4.8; 4.49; 5.36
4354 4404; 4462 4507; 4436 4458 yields 0.05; 5.38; 5.95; 6.68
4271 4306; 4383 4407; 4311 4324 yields -0.23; 4.1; 5.4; 5.01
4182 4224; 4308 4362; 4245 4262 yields 0.15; 4.77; 4.31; 5.23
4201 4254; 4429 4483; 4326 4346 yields -0.04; 4.48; 5.44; 6.12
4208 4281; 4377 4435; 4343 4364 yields -0.09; 4.45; 5.55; 5.42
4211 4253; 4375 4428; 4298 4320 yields 0.18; 4.4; 4.1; 5.35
